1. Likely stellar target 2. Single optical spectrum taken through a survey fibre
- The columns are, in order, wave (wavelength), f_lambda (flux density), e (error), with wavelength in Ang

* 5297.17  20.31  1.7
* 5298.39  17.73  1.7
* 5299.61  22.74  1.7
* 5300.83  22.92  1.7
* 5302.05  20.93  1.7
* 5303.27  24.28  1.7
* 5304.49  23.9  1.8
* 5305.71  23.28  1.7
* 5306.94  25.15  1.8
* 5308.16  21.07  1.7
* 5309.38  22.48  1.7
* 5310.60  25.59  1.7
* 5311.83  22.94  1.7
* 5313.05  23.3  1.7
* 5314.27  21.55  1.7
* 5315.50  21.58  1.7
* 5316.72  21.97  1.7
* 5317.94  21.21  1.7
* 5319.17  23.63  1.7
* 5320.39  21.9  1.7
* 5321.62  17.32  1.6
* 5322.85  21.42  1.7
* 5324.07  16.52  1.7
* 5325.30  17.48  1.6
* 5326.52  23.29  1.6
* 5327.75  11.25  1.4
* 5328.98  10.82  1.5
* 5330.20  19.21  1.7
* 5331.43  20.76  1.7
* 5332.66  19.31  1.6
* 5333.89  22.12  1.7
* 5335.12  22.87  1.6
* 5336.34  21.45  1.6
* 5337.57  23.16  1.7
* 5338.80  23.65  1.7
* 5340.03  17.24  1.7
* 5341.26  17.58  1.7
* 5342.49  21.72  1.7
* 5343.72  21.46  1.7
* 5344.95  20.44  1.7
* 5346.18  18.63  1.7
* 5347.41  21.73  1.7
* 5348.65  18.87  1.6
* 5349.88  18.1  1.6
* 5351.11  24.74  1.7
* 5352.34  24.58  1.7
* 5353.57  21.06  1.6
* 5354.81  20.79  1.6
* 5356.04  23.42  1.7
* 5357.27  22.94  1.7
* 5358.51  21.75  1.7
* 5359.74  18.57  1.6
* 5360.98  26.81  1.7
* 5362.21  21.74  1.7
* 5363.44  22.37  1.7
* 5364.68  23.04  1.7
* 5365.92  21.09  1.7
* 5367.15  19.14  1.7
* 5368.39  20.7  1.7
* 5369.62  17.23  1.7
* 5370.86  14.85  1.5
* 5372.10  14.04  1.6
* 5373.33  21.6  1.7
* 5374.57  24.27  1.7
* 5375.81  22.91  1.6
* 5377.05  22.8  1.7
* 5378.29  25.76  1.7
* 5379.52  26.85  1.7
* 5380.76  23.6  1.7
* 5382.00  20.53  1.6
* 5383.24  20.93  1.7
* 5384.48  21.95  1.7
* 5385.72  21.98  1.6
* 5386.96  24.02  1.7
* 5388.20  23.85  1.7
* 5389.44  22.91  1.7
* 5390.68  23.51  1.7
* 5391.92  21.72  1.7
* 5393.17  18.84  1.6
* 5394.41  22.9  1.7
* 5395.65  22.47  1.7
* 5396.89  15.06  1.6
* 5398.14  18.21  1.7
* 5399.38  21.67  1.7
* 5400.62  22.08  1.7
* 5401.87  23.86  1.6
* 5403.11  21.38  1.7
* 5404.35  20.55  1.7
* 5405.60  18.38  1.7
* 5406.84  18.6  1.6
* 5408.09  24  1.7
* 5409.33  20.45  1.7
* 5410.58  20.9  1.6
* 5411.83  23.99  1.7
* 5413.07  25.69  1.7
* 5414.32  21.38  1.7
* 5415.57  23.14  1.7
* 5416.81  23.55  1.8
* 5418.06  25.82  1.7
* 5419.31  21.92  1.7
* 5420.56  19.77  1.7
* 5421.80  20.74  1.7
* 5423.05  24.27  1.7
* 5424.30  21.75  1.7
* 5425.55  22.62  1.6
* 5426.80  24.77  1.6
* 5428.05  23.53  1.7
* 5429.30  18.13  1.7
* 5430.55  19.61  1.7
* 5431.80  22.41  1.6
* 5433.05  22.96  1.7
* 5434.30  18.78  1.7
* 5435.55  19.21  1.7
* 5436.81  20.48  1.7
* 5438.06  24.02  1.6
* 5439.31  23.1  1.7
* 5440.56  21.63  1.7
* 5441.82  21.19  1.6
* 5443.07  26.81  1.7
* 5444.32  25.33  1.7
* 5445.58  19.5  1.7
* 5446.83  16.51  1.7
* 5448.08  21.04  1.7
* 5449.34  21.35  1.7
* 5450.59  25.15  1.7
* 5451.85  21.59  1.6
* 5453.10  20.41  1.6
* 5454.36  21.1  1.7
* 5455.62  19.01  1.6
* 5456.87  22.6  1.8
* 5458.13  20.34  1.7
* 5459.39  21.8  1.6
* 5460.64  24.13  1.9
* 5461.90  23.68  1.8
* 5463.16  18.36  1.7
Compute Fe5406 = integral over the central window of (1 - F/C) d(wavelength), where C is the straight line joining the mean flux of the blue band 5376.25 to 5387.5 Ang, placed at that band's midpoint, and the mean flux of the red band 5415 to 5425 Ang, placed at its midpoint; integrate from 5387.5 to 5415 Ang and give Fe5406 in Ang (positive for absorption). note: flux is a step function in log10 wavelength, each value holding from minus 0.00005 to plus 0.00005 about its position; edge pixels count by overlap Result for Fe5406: 1.7 Ang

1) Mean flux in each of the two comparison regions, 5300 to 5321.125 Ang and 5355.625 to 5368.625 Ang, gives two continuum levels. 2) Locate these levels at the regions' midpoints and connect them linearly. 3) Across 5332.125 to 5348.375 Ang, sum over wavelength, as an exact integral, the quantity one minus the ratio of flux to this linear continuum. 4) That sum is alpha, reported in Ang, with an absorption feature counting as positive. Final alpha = 1.1 Ang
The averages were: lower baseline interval 22.8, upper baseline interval 22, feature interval 20.8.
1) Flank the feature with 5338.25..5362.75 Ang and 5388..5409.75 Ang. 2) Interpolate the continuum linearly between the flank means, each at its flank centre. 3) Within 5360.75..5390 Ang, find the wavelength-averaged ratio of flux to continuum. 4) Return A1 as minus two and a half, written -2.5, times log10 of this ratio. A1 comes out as -0.03 mag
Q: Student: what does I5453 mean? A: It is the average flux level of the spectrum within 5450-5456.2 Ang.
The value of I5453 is 21.4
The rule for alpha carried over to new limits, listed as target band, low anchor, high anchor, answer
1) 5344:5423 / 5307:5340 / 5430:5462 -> -1.70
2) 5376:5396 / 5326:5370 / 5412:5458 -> -1.47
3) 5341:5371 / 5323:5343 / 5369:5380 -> -1.15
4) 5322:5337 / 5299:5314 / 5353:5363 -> 2.54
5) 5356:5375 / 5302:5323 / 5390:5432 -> 1.14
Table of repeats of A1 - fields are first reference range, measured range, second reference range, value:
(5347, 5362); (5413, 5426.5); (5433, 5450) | -0.05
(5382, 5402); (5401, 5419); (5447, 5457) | -0.04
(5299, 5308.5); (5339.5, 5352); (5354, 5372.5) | 0.06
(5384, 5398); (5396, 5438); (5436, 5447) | 0.02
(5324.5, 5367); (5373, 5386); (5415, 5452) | -0.09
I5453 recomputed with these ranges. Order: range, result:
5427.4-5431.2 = 20.5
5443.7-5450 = 20.8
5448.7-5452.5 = 22.7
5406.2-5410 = 21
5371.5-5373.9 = 17.8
